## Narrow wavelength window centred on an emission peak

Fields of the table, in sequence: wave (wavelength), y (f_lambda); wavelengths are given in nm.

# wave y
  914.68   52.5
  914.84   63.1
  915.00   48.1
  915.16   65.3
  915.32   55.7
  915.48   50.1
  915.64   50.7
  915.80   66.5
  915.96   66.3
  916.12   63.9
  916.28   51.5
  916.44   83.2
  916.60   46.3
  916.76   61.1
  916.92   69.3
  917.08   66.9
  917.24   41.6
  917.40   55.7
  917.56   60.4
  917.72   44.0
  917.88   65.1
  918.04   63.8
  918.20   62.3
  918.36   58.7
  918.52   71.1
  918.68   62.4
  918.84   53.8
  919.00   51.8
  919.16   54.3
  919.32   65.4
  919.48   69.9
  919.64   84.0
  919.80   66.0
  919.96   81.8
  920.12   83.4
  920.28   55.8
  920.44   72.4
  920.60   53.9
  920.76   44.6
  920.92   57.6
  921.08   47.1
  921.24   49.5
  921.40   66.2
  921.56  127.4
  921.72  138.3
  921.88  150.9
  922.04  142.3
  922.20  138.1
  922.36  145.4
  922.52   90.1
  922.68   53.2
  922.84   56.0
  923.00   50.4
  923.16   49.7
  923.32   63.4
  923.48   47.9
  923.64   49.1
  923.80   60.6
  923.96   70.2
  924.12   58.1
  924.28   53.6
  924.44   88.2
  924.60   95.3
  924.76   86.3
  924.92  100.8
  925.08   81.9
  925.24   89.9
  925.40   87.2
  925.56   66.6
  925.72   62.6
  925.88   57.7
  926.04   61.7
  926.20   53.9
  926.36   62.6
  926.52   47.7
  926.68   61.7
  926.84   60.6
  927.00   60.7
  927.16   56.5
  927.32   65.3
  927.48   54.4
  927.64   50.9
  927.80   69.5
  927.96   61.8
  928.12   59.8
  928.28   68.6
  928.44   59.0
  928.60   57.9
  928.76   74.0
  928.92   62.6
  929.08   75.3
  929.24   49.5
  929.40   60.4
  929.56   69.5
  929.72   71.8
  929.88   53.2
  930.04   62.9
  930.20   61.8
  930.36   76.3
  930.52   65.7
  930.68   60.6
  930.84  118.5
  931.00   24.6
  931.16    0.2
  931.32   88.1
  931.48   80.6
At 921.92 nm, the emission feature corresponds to Halpha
